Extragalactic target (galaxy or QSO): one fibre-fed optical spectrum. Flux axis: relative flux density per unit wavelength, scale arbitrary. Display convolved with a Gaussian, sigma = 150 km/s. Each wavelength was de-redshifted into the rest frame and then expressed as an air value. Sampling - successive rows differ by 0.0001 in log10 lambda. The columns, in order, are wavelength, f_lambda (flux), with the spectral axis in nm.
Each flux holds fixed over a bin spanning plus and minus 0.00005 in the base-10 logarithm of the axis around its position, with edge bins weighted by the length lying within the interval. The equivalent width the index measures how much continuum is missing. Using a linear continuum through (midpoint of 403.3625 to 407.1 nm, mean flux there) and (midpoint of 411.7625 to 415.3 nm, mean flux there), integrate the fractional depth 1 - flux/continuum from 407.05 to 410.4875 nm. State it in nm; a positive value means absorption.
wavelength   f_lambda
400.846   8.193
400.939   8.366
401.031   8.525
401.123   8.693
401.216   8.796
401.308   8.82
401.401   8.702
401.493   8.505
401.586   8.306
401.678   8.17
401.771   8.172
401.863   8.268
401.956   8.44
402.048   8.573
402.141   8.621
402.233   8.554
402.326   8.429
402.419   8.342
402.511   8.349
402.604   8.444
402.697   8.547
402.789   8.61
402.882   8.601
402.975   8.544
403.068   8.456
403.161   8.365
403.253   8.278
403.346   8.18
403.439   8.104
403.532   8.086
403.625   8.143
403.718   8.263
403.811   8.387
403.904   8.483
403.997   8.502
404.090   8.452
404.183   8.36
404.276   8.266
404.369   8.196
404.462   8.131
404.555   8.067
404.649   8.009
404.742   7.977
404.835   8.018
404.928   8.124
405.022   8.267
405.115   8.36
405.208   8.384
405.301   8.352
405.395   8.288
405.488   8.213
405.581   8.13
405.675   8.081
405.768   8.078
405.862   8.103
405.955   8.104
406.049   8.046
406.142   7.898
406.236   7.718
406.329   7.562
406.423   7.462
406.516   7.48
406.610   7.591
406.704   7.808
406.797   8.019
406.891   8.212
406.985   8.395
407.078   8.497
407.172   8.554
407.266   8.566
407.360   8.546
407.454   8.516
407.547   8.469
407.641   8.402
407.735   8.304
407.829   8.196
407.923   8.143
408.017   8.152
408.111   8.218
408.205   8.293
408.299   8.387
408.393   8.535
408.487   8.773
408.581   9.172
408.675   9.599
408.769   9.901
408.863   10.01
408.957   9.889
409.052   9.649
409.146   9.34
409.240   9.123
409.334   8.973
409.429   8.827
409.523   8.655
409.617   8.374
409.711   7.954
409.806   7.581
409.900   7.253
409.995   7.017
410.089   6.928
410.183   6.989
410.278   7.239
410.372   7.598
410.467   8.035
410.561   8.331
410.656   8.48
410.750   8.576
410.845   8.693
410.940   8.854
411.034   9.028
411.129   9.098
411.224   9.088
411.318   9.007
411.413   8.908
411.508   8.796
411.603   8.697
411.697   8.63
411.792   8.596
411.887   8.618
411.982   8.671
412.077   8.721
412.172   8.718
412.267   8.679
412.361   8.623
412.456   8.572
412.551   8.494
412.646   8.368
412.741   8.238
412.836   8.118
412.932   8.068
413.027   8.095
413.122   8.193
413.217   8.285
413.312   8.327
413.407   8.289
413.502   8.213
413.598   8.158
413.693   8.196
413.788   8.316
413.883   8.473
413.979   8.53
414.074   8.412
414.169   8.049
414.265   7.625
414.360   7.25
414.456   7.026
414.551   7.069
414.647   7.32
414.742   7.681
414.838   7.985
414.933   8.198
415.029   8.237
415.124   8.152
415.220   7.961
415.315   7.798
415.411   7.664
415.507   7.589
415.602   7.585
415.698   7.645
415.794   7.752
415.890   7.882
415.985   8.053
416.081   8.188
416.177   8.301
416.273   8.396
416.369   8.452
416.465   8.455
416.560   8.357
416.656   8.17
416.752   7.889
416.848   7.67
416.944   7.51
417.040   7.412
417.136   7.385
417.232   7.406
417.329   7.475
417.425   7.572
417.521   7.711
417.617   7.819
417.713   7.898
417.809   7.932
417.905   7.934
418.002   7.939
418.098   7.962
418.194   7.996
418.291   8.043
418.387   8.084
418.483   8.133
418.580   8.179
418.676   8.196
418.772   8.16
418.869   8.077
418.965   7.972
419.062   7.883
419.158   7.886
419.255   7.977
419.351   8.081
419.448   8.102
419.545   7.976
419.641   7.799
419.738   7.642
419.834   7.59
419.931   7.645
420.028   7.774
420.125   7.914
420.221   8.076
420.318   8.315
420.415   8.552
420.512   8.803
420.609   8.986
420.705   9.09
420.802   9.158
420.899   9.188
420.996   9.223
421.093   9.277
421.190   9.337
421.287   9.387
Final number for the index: -0.133 nm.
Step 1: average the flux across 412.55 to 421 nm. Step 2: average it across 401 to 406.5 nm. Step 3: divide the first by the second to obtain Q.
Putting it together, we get 0.97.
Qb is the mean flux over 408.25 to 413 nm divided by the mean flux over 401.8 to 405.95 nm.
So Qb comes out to 1.0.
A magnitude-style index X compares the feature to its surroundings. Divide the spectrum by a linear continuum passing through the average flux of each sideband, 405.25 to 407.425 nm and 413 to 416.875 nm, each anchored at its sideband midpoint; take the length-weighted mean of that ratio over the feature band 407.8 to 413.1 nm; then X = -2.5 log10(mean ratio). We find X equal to -0.06 mag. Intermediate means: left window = 8.08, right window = 8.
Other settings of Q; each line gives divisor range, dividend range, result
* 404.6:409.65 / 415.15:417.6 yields 0.93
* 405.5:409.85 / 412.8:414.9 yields 0.95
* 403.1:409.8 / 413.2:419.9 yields 0.95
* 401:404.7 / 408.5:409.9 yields 1.07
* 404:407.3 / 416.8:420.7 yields 0.98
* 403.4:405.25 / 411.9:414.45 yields 1.01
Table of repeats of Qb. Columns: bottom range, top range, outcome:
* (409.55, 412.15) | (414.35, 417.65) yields 0.94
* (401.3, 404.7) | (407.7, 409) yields 1.06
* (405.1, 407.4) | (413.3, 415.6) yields 0.98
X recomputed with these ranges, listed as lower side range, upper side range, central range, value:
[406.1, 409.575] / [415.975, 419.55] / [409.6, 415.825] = 0.01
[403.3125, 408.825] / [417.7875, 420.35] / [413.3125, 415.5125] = 0.02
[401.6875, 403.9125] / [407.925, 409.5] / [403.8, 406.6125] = 0.07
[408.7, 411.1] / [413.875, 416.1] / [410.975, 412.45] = -0.07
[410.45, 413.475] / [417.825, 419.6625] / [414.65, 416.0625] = 0.06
